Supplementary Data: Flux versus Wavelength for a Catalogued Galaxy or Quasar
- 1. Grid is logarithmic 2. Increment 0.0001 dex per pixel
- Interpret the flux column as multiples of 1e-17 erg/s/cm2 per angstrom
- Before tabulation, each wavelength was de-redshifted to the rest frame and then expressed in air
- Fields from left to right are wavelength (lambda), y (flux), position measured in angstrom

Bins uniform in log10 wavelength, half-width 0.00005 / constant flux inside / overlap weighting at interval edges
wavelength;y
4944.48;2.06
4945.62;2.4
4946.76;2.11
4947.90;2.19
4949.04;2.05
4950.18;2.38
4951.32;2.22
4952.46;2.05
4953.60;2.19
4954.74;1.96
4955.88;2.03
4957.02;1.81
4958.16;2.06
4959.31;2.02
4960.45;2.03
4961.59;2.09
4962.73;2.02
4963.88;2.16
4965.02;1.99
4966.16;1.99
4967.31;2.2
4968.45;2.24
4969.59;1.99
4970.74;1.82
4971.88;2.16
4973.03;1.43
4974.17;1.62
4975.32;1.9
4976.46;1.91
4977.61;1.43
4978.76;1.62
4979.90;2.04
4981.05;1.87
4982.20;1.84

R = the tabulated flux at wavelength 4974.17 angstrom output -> 1.62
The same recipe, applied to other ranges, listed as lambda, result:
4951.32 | 2.22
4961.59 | 2.09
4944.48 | 2.06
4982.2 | 1.84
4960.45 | 2.03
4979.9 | 2.04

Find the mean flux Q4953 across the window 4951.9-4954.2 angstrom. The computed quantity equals 2.12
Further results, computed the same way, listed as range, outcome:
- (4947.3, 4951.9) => 2.21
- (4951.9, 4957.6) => 2.01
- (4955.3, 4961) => 1.99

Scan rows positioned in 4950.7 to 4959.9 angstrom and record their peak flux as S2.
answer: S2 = 2.22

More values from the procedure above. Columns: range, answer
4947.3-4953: 2.38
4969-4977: 2.16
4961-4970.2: 2.24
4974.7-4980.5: 2.04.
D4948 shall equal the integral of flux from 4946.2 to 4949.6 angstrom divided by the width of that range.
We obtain 2.12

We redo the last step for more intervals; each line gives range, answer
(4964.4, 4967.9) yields 2.06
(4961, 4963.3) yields 2.06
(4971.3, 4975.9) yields 1.78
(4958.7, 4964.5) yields 2.06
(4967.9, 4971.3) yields 2.02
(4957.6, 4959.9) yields 2.03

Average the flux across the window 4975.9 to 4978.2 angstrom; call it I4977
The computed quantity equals 1.66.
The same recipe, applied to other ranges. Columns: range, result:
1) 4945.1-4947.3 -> 2.25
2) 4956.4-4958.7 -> 1.94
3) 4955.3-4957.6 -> 1.92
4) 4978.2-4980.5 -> 1.83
